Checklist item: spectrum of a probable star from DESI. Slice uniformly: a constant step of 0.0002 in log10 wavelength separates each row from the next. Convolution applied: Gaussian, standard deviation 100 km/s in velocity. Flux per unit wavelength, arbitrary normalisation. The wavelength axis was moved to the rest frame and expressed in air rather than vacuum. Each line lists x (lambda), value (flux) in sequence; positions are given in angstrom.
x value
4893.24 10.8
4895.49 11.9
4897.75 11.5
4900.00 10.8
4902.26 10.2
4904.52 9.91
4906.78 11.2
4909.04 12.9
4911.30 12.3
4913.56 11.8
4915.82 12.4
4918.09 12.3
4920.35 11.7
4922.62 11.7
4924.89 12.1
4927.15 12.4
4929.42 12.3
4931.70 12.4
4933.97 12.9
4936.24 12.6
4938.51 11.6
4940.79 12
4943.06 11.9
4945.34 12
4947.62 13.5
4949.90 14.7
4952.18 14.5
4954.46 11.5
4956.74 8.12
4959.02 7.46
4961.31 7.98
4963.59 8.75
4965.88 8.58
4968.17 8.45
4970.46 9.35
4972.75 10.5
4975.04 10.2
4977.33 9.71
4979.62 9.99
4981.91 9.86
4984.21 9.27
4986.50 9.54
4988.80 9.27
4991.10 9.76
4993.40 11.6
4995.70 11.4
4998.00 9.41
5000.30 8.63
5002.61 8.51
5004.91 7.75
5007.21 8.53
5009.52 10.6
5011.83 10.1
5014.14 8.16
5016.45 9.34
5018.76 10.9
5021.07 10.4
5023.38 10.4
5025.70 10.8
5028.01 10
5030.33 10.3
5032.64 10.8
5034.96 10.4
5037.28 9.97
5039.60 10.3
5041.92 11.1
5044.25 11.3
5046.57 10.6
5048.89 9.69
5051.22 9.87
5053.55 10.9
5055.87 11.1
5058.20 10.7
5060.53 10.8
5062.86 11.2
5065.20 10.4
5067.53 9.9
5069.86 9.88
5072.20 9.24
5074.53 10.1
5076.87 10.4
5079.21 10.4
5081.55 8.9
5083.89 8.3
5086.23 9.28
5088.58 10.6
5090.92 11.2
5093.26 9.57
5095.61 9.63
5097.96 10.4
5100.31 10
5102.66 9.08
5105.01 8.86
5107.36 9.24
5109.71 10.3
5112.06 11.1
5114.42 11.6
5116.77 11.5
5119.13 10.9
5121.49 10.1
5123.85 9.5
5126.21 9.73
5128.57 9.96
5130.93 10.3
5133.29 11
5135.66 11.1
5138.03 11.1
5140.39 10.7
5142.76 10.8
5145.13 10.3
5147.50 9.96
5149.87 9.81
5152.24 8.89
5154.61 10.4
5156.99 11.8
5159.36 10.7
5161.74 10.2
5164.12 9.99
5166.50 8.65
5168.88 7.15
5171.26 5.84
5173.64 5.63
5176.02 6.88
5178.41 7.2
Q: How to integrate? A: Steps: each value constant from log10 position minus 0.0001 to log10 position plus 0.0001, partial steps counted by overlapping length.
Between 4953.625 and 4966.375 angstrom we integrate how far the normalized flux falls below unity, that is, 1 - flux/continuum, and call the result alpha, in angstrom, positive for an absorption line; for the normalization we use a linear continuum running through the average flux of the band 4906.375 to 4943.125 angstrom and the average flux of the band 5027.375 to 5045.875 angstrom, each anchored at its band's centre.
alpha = 3.3 angstrom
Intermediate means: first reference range 12.2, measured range 8.67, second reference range 10.5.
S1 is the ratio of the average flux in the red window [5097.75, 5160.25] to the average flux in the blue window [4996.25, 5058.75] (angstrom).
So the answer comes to 1.0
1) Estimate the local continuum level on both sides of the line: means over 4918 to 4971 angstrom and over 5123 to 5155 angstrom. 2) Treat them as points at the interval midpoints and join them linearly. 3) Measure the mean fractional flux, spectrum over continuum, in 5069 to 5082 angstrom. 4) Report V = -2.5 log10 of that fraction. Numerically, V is 0.077 mag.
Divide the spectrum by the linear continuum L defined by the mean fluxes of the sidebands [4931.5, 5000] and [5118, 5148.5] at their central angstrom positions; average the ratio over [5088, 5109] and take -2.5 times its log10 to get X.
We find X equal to 0.07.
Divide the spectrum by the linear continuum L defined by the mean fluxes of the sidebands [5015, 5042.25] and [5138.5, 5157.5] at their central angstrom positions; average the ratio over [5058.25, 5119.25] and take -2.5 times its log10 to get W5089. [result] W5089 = 0.024 mag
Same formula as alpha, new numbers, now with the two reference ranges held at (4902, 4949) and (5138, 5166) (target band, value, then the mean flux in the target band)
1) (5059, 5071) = 0.59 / 10.4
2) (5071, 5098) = 2.54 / 9.81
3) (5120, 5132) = 0.66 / 9.94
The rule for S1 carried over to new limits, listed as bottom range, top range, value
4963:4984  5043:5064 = 1.13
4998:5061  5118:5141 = 1.04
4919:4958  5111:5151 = 0.86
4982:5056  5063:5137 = 1.01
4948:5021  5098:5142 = 1.06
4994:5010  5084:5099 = 1.07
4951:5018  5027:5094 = 1.07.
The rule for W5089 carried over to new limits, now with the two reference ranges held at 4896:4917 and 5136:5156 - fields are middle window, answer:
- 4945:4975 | 0.09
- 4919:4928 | -0.06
